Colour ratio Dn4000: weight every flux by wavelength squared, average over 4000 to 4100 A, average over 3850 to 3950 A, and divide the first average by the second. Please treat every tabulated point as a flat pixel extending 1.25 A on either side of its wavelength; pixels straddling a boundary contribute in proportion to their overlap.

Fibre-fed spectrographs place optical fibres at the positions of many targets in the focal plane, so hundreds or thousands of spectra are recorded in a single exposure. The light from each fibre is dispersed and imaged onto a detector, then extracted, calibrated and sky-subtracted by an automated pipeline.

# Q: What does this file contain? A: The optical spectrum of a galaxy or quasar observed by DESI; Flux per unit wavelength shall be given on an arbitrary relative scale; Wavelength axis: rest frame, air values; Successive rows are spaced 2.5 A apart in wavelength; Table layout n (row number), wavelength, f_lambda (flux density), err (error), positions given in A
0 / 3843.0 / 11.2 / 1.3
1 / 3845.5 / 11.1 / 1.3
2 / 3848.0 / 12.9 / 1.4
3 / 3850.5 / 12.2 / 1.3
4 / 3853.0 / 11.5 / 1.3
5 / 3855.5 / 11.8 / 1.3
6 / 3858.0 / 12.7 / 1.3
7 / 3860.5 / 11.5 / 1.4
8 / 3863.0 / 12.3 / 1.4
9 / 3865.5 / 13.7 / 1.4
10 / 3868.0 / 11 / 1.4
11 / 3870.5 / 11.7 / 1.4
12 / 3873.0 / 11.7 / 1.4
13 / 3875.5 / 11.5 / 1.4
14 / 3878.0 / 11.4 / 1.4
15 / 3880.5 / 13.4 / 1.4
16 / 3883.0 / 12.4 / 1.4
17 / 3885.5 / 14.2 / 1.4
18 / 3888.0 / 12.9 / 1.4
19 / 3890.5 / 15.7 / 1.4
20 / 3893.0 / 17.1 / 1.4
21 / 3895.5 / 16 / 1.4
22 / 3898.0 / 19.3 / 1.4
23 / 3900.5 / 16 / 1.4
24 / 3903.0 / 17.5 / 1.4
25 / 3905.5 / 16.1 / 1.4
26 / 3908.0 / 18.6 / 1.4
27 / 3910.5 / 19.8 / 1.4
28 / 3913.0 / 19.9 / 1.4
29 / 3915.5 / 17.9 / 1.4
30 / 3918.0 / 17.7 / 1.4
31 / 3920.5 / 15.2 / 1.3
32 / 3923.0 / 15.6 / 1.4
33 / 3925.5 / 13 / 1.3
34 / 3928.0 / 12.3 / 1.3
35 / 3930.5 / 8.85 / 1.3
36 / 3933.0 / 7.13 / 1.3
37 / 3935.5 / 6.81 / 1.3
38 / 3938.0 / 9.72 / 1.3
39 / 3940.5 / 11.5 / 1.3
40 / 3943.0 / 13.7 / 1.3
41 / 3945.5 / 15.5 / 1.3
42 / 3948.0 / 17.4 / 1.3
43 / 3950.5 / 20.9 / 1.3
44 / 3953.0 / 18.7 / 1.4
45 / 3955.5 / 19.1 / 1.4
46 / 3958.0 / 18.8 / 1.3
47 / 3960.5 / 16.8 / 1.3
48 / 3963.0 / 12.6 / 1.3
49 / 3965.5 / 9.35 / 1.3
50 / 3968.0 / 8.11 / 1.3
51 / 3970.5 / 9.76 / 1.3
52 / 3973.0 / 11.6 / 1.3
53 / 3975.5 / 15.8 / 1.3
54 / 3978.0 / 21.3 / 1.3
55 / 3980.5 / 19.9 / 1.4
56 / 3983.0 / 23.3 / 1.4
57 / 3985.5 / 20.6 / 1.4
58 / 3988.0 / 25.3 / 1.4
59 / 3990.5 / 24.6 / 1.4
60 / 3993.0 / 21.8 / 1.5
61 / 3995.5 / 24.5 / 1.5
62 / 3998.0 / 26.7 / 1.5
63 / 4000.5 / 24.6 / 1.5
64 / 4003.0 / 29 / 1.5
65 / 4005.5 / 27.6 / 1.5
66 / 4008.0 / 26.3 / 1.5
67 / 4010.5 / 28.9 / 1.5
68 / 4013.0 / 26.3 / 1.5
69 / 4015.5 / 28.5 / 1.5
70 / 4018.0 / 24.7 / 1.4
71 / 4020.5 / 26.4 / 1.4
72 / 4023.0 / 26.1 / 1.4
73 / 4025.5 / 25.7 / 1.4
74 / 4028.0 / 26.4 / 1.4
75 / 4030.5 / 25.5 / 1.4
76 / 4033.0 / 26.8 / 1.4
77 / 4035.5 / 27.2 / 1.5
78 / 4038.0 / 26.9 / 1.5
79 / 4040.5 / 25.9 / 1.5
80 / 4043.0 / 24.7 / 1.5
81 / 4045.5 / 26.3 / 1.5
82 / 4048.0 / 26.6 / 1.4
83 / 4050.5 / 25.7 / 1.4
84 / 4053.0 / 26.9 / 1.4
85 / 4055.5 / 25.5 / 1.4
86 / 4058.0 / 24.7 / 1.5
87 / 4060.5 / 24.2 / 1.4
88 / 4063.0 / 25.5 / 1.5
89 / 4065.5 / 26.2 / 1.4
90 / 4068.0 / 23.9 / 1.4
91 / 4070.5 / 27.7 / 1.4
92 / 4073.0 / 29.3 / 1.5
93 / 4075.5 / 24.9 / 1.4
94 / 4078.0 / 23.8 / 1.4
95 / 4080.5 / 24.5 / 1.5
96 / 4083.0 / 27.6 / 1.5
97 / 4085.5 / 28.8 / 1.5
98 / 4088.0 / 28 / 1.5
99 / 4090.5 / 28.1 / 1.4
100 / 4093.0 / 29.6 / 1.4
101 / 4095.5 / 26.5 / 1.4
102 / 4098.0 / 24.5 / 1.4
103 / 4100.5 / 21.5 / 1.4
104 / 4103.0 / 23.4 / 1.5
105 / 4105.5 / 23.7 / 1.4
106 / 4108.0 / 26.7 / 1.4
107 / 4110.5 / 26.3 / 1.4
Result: 2.04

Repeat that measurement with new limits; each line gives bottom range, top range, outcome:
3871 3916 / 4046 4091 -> 1.84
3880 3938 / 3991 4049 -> 1.87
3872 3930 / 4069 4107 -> 1.86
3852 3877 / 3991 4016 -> 2.37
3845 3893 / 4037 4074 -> 2.27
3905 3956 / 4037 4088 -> 1.86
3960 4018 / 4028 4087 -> 1.27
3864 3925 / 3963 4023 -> 1.51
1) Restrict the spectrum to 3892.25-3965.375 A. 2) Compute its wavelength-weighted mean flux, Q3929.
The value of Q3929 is 15.4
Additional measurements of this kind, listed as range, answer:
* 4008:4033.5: 26.5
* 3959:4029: 21.8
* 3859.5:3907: 14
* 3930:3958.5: 14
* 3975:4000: 22.6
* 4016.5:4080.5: 25.9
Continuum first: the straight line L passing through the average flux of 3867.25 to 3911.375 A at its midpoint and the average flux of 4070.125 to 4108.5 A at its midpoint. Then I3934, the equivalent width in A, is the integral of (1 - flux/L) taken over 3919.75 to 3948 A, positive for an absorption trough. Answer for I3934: 8.8 A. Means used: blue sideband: 14.8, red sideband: 26.1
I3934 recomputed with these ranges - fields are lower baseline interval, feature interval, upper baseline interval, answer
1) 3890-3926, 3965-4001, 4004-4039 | 6.7 A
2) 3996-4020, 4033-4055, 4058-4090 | 0.2 A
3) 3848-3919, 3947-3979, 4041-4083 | 6.7 A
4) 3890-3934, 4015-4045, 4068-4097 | -3.4 A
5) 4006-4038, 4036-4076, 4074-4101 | 0.7 A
